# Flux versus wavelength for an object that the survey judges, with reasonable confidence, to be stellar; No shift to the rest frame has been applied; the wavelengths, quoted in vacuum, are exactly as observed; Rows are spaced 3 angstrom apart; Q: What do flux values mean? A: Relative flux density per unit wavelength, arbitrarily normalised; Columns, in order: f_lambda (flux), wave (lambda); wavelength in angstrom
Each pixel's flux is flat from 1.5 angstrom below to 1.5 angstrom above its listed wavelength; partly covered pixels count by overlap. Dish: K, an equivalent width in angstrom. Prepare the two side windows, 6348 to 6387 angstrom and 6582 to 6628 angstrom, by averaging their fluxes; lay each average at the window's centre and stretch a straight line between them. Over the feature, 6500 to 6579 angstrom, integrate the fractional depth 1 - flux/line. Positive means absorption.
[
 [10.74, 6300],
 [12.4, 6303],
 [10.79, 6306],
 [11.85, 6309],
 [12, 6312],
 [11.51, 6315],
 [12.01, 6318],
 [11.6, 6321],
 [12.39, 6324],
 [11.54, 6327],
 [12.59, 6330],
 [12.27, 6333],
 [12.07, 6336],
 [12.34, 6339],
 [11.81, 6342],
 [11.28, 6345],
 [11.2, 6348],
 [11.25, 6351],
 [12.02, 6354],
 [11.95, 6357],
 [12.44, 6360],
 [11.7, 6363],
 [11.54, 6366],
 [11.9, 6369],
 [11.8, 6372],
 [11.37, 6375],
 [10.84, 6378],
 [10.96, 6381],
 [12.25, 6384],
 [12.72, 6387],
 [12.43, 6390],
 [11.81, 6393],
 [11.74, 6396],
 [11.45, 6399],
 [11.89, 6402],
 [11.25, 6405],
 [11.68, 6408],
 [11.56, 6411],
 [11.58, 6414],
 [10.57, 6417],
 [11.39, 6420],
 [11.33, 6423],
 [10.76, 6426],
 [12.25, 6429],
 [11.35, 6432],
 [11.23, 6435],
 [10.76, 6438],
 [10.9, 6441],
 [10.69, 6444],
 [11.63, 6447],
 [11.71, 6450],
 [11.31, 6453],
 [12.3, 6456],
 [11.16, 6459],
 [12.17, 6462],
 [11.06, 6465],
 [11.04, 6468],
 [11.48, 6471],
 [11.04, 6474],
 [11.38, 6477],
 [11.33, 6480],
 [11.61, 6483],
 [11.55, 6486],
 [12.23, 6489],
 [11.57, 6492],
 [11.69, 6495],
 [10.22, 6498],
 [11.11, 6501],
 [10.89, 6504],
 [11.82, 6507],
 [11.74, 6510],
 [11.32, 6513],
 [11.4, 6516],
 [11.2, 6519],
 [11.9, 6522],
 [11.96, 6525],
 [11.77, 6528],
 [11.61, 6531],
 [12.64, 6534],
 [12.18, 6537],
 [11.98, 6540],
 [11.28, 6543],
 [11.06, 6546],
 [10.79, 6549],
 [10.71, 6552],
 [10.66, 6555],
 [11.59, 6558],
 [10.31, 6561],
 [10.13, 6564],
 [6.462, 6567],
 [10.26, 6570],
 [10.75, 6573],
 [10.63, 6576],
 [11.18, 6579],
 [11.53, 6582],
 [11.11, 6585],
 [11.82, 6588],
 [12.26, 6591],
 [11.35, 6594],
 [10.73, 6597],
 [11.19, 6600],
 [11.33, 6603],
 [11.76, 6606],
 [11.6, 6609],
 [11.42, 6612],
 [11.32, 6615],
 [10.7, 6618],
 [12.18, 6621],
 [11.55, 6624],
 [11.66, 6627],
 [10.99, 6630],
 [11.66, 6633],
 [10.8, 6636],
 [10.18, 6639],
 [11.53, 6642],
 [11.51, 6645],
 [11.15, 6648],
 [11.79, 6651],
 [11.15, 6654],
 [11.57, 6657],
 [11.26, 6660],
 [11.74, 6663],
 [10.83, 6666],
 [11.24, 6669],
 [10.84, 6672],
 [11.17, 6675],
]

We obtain 3.0 angstrom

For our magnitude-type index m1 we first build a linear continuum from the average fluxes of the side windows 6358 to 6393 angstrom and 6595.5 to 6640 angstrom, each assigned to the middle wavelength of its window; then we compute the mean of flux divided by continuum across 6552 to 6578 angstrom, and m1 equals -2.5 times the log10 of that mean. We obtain 0.126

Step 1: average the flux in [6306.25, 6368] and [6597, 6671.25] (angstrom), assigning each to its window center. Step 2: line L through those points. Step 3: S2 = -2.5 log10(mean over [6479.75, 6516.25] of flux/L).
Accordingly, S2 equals 0.01 mag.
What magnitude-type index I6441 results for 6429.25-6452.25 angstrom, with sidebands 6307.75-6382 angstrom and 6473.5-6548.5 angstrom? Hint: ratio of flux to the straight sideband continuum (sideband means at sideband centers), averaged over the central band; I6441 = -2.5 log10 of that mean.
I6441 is 0.037 mag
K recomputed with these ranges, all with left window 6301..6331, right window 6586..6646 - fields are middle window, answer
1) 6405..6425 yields 0.61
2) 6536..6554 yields 0.30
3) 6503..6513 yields 0.04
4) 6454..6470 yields 0.10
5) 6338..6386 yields 0.39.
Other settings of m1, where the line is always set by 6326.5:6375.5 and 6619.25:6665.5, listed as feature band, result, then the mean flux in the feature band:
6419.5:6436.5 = 0.03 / 11.4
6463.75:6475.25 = 0.05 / 11.2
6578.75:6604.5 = 0.00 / 11.4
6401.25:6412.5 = 0.02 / 11.6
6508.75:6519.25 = 0.01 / 11.4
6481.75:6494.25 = -0.01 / 11.7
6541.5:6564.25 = 0.06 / 10.9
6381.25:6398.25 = -0.03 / 12.1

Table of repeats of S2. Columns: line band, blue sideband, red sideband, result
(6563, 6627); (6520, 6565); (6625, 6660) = 0.03 mag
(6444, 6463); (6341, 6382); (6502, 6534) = 0.00 mag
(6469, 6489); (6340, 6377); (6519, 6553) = 0.02 mag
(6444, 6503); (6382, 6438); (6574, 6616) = 0.01 mag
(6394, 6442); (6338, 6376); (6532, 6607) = 0.02 mag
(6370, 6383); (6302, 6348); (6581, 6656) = 0.04 mag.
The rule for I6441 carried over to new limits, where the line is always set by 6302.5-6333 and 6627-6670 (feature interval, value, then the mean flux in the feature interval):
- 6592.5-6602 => 0.02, 11.1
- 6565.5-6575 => 0.23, 9.23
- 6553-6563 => 0.06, 10.8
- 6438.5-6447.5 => 0.06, 11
